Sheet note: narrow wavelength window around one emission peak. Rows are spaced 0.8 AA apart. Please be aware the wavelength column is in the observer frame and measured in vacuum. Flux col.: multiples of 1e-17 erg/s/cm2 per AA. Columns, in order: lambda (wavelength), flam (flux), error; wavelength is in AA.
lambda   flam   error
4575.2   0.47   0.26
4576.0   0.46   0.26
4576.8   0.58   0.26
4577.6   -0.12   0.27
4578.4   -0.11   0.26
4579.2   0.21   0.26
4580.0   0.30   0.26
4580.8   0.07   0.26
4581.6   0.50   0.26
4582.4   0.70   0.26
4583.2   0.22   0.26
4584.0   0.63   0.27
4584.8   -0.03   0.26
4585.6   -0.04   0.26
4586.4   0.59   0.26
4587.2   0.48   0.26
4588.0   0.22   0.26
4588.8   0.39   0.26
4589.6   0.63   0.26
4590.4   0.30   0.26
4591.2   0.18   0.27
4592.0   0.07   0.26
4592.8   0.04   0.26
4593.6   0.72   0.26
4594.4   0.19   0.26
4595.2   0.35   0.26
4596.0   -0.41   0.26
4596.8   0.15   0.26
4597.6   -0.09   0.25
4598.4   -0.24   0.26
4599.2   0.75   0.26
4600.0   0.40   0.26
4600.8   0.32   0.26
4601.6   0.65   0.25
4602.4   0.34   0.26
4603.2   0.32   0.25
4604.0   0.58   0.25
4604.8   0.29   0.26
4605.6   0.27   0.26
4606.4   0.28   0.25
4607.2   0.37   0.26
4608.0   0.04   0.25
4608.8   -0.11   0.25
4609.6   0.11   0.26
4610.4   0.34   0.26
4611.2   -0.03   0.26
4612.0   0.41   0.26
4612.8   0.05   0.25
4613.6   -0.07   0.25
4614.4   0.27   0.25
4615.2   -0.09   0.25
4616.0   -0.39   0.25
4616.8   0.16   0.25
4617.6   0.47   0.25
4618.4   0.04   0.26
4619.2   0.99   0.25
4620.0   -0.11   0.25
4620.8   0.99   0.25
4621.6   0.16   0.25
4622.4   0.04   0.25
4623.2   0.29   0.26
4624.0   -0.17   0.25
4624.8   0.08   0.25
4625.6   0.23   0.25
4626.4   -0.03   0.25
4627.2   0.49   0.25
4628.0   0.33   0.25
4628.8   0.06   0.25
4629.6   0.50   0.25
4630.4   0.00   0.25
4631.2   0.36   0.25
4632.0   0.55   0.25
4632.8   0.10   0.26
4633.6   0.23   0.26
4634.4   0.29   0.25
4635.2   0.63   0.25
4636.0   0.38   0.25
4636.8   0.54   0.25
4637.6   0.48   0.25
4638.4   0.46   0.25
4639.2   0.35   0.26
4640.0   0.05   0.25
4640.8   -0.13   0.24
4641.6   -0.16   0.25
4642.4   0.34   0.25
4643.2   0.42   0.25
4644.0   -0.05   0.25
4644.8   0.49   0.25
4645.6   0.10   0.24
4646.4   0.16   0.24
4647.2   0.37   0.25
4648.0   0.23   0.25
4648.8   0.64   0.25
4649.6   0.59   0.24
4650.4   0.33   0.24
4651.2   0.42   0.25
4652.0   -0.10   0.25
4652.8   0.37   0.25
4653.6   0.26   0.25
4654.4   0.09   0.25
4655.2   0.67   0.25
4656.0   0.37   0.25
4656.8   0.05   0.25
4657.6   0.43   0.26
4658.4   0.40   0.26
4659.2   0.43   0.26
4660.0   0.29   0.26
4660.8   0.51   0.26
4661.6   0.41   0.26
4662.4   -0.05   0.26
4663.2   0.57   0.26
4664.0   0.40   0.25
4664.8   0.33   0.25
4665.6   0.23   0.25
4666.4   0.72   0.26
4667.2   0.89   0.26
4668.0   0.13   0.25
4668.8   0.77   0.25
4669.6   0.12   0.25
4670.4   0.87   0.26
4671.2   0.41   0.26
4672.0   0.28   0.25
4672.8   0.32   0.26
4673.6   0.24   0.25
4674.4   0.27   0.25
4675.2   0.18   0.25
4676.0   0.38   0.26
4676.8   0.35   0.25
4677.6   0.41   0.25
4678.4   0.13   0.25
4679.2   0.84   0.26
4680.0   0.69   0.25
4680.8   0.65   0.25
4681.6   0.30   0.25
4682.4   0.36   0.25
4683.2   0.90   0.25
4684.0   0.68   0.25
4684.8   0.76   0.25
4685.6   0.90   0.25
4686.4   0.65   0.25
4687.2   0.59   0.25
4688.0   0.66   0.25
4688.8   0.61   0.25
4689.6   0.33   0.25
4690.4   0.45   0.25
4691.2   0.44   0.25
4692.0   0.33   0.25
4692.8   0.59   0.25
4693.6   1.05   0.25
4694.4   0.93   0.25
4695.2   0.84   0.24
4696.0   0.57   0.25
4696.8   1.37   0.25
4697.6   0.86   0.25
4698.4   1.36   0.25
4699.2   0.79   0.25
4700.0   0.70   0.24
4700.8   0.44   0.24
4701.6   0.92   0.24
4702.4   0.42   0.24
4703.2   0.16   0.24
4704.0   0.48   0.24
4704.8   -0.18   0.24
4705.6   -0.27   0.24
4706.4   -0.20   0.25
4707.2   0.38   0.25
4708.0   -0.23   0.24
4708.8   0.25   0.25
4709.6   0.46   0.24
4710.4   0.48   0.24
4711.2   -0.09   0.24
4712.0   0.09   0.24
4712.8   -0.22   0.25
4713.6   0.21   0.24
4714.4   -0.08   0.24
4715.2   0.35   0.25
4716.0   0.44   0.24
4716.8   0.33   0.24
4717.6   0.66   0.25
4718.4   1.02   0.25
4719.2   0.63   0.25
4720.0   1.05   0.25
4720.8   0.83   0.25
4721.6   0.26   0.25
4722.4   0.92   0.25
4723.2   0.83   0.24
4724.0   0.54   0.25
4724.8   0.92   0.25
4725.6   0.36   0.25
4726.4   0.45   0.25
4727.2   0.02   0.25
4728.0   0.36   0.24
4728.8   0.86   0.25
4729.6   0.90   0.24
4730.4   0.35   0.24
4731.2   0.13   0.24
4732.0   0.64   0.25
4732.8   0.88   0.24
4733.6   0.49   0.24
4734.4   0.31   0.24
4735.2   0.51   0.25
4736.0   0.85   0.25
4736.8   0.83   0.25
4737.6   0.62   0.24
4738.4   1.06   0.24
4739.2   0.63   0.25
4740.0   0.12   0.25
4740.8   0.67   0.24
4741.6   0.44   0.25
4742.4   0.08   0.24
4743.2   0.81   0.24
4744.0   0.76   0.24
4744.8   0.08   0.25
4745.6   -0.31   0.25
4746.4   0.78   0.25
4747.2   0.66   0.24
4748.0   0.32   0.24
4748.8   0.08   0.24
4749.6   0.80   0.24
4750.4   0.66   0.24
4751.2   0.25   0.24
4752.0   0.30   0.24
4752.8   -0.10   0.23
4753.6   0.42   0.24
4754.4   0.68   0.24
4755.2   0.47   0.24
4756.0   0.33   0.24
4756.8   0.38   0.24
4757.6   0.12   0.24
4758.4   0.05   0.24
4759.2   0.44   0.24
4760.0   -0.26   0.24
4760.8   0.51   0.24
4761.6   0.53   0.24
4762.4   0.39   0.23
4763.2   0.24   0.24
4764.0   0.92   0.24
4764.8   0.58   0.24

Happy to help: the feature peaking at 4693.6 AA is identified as C IV 1549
